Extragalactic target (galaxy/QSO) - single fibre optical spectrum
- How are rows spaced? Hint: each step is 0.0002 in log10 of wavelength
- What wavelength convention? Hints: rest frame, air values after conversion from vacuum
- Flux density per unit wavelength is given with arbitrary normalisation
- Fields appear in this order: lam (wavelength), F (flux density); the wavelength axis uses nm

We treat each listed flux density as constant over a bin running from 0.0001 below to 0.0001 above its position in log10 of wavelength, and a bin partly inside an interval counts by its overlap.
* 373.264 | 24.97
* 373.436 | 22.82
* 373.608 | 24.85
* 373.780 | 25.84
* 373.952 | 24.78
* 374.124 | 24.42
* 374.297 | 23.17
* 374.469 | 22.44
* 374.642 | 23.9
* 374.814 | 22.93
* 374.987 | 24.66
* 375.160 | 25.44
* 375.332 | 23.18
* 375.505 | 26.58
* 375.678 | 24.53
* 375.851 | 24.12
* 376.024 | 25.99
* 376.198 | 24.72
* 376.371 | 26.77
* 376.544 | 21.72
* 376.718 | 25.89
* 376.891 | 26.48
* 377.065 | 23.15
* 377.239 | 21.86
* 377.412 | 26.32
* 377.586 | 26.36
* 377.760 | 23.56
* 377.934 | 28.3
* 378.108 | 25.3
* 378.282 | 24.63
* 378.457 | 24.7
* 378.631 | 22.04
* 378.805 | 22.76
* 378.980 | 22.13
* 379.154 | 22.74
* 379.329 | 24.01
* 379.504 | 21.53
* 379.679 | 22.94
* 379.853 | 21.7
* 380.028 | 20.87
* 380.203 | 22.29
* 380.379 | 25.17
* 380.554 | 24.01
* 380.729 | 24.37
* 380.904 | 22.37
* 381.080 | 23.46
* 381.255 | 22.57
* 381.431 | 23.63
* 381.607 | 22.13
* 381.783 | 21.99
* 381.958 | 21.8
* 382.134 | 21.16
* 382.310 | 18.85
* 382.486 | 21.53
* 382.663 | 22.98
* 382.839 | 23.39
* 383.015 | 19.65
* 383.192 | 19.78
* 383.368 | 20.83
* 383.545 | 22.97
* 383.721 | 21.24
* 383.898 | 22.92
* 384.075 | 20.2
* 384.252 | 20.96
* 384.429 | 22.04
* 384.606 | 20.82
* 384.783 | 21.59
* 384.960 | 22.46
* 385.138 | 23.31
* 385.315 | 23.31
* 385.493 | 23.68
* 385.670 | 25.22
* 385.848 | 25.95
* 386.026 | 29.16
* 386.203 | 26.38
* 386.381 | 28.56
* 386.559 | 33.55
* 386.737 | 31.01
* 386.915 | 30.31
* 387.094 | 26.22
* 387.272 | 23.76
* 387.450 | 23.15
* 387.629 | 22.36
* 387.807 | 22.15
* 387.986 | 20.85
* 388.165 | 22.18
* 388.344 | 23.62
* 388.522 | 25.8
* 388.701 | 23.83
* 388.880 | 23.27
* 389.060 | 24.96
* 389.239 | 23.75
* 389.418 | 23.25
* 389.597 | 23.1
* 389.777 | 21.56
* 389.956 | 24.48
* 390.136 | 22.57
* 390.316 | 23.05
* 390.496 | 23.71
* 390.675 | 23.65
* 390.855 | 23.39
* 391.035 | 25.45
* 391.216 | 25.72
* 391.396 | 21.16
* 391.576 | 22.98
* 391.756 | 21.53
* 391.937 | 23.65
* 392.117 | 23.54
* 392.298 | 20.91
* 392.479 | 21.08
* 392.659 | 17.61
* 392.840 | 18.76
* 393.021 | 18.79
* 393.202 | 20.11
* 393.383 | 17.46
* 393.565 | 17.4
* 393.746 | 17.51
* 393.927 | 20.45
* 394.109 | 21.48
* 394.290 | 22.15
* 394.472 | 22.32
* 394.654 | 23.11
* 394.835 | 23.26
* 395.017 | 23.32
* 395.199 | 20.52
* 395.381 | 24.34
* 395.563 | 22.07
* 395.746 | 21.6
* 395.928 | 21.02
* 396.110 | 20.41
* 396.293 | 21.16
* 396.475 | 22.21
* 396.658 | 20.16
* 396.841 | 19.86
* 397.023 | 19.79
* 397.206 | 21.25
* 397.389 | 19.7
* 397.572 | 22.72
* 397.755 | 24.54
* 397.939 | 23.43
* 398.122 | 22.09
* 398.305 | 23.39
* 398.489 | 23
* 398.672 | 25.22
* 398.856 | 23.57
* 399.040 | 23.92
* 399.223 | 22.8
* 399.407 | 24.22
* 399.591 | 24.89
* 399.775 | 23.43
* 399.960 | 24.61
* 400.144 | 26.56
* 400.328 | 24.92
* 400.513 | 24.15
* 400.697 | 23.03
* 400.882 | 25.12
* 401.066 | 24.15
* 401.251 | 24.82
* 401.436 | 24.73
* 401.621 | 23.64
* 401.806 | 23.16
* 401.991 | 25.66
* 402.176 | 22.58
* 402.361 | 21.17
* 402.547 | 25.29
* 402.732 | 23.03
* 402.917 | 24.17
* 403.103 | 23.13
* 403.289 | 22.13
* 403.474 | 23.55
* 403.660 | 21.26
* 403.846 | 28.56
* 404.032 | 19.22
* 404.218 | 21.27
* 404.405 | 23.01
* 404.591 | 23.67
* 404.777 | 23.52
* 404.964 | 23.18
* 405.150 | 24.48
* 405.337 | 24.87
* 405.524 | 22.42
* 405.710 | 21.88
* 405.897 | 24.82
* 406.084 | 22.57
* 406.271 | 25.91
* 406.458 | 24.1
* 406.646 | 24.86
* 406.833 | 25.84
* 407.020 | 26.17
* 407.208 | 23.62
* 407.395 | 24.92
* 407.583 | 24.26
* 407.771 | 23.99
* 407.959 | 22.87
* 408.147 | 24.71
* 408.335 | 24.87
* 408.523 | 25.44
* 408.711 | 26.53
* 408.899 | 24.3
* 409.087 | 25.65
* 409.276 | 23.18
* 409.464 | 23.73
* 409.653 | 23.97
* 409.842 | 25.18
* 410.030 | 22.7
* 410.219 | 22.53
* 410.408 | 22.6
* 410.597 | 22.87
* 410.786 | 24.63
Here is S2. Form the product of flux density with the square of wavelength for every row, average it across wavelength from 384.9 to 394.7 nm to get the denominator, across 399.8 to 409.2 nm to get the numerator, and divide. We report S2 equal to 1.11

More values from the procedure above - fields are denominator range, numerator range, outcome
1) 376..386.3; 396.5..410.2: 1.14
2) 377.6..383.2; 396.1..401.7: 1.12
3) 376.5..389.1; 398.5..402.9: 1.12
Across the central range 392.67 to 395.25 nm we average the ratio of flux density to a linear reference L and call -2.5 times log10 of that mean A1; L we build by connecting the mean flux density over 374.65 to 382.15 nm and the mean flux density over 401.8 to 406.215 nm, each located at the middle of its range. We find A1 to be 0.15 mag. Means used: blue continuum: 23.8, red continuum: 23.3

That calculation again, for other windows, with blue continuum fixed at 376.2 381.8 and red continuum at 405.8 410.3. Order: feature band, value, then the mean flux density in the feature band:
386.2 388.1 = -0.10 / 26.1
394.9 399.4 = 0.09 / 22.2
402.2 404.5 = 0.06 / 23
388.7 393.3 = 0.07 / 22.5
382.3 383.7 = 0.12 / 21.4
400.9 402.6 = 0.02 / 23.9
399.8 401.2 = -0.01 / 24.6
